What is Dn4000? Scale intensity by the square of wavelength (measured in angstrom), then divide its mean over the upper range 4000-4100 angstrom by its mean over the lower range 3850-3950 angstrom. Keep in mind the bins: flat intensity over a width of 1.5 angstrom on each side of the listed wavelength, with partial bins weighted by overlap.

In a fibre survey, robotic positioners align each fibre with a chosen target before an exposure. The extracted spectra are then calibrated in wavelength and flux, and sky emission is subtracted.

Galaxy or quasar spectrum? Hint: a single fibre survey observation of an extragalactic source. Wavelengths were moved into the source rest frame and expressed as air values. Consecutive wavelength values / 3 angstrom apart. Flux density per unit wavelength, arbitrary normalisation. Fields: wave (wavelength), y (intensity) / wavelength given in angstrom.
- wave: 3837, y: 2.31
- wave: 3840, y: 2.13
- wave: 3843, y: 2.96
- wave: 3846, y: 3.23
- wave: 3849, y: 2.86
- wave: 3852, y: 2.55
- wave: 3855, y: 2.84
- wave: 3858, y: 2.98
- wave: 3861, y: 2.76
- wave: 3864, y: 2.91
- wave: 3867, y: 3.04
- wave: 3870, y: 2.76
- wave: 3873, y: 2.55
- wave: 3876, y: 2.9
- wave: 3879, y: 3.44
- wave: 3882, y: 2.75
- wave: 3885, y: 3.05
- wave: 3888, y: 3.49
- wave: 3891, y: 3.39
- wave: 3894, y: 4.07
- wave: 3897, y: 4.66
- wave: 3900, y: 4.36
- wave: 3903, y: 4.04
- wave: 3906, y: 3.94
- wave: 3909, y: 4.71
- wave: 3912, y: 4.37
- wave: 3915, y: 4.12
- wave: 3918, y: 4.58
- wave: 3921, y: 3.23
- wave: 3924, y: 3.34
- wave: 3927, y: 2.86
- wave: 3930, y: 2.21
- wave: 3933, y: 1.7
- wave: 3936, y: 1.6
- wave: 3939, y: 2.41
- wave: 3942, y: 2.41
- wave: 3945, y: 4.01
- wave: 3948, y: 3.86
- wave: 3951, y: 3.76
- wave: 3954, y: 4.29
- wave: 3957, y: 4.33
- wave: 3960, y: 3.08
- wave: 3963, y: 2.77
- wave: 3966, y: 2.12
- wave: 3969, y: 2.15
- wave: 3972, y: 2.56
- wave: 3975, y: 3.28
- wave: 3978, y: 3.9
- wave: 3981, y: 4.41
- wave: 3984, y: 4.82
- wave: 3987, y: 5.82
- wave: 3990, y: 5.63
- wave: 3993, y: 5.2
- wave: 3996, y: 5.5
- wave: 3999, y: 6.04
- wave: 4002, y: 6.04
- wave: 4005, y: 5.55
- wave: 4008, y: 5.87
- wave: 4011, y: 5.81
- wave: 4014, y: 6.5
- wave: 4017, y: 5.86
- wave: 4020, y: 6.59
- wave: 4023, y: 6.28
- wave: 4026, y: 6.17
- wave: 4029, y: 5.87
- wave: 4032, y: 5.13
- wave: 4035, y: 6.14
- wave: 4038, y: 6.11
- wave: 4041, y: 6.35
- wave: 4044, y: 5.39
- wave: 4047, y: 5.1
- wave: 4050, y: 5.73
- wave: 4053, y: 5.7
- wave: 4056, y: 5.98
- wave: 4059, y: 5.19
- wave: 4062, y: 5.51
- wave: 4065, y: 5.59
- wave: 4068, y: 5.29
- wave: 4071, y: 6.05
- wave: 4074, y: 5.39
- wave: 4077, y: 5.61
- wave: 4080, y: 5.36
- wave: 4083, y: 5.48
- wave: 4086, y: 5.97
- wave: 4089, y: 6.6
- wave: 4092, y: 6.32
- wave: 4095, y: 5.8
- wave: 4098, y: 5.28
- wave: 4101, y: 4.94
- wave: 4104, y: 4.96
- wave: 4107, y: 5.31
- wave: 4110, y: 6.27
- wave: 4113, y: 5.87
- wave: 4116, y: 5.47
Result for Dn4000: 1.9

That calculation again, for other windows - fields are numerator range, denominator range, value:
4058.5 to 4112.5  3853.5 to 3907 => 1.87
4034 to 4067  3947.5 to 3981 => 1.79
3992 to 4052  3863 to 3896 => 2.00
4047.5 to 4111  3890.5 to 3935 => 1.66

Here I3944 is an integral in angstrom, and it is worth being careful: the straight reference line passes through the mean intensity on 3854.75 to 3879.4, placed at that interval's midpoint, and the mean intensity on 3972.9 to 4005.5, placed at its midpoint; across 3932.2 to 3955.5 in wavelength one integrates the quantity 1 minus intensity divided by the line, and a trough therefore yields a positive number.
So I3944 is 6.7 angstrom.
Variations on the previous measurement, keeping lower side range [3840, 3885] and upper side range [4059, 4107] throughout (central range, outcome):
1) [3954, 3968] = 3.09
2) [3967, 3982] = 3.81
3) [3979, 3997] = -3.11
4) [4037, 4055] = -2.09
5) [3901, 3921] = -4.30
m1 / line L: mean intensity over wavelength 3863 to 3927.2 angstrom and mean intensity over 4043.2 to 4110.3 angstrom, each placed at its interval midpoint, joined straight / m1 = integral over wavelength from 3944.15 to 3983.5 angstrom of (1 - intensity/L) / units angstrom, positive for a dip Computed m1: 8.06 angstrom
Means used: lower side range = 3.59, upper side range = 5.59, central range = 3.45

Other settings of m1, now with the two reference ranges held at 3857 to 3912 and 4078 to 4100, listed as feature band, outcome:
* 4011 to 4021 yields -2.53 angstrom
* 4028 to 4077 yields -2.50 angstrom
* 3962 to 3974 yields 5.43 angstrom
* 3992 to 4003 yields -2.18 angstrom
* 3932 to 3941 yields 4.70 angstrom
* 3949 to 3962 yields 1.37 angstrom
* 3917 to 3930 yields 1.96 angstrom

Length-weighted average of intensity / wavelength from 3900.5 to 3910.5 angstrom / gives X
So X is 4.24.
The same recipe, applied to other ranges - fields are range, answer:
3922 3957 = 3.01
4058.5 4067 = 5.45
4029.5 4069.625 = 5.64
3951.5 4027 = 4.8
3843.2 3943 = 3.22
